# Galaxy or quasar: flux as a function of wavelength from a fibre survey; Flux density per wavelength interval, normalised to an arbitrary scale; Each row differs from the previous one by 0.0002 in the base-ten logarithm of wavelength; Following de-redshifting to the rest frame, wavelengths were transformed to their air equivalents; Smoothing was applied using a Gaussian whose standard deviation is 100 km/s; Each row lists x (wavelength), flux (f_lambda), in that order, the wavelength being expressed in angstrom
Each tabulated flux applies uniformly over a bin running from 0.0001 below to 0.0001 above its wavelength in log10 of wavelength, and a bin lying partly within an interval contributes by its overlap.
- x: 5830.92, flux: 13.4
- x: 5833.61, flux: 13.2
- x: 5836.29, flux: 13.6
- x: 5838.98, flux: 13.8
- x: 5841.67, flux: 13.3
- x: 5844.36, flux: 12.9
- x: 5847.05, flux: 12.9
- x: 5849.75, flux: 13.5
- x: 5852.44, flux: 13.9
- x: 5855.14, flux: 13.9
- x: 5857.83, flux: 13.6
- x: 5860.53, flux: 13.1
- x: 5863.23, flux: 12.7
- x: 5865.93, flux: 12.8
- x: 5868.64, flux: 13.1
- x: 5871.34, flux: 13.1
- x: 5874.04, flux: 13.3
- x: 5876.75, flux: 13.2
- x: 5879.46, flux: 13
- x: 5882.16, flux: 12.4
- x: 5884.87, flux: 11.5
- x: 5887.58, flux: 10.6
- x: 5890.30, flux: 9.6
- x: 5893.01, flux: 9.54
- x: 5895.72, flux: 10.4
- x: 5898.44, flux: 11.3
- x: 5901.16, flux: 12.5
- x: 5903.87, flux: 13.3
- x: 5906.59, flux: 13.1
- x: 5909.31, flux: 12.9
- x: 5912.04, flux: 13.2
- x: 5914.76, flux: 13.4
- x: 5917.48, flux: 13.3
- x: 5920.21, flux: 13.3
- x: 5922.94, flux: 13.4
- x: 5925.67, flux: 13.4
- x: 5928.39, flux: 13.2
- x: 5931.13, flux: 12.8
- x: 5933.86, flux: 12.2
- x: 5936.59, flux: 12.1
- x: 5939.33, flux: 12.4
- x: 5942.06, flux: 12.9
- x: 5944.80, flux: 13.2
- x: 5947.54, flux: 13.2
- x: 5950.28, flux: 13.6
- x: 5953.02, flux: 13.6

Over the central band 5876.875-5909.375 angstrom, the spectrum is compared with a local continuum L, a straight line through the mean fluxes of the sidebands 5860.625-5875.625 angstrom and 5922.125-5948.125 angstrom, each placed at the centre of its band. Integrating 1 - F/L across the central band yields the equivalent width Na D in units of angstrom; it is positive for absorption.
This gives 3.2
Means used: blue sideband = 13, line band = 11.7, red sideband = 12.9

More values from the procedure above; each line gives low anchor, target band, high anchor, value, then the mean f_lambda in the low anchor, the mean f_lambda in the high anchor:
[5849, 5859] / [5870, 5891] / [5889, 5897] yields -2.0 angstrom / 13.8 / 9.85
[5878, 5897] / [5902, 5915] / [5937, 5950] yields -1.6 angstrom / 11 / 12.9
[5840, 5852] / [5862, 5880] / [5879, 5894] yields -1.8 angstrom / 13.2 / 11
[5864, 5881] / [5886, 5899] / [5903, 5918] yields 2.9 angstrom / 13.1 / 13.2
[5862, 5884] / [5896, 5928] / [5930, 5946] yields -0.5 angstrom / 12.9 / 12.6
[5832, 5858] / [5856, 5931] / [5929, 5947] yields 2.8 angstrom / 13.5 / 12.6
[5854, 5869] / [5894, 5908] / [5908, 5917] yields 1.2 angstrom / 13.2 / 13.2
